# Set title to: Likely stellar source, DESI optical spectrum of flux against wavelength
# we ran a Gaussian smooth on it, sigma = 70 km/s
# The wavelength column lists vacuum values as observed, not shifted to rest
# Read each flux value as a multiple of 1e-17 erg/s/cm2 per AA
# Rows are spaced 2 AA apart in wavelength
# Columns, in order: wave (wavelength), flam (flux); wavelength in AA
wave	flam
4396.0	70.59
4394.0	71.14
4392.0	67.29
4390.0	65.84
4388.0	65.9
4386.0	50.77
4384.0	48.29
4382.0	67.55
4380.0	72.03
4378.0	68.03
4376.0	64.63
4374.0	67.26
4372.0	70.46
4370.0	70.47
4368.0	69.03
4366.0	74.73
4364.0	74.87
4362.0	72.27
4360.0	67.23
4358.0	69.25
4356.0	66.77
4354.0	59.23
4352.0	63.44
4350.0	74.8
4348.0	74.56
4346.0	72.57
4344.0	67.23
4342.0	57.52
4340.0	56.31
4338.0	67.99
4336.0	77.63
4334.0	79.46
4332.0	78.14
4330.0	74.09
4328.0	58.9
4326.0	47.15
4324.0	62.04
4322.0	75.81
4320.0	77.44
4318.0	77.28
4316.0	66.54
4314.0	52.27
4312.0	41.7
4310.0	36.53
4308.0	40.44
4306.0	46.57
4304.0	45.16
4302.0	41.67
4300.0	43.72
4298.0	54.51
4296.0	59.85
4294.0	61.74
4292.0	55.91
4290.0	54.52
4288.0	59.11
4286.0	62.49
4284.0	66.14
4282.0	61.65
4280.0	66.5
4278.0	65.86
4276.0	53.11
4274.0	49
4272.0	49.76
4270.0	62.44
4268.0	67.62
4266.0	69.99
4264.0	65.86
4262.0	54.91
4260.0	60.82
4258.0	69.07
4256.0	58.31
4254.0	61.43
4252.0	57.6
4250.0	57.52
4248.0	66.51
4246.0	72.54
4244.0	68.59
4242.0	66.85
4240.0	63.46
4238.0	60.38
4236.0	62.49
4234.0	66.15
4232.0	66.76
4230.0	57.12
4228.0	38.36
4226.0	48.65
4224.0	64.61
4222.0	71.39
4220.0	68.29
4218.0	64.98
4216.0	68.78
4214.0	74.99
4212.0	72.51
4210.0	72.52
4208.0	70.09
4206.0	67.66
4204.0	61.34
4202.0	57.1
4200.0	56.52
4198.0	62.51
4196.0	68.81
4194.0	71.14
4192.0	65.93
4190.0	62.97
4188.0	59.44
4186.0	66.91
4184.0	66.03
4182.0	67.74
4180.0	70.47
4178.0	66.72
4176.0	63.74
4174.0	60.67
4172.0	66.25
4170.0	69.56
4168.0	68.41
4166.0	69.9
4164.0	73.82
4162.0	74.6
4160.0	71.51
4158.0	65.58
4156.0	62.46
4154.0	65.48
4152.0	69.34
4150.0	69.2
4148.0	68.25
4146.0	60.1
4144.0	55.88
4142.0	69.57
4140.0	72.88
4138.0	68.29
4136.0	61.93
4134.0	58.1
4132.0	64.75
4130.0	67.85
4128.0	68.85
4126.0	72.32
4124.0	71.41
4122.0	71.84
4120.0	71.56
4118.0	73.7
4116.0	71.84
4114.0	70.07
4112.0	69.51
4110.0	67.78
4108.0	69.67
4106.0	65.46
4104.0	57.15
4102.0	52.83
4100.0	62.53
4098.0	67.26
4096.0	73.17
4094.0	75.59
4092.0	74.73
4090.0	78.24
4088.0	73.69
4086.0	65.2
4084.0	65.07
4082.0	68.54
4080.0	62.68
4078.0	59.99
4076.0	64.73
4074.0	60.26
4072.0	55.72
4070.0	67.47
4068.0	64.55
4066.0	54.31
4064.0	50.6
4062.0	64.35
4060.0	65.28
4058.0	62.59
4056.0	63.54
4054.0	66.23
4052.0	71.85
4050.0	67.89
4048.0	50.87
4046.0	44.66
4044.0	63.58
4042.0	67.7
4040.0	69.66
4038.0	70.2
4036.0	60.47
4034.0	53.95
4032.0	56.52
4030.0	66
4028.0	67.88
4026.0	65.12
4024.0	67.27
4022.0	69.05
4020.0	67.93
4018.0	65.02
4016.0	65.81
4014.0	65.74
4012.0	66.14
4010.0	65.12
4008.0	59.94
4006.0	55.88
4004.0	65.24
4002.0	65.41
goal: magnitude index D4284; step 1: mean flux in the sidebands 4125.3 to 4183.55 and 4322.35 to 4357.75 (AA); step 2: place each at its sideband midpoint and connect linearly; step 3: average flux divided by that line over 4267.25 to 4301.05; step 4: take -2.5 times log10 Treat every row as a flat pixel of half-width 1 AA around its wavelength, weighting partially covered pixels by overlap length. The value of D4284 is 0.15 mag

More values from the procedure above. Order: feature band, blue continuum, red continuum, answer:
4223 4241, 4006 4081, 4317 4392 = 0.13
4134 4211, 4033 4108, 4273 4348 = -0.07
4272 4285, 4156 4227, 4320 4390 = 0.13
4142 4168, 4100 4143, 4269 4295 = -0.03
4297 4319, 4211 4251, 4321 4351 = 0.33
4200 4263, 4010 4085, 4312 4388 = 0.03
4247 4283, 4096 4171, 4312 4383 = 0.11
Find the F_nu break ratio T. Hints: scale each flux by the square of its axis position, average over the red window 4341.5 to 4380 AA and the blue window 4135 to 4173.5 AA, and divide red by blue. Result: 1.13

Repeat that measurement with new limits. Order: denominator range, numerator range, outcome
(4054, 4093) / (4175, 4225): 1.10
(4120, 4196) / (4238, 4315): 0.91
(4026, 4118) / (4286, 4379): 1.10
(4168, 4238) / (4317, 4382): 1.14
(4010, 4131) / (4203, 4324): 1.02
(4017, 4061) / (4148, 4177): 1.13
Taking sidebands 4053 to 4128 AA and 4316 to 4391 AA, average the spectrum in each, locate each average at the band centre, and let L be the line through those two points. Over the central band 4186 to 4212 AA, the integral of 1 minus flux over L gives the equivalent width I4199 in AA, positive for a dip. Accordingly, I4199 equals 0.71 AA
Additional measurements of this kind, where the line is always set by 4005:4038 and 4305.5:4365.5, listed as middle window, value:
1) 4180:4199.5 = -0.4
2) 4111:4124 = -1.5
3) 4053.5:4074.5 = 0.9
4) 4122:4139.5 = -0.8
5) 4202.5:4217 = -1.1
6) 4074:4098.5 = -1.8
